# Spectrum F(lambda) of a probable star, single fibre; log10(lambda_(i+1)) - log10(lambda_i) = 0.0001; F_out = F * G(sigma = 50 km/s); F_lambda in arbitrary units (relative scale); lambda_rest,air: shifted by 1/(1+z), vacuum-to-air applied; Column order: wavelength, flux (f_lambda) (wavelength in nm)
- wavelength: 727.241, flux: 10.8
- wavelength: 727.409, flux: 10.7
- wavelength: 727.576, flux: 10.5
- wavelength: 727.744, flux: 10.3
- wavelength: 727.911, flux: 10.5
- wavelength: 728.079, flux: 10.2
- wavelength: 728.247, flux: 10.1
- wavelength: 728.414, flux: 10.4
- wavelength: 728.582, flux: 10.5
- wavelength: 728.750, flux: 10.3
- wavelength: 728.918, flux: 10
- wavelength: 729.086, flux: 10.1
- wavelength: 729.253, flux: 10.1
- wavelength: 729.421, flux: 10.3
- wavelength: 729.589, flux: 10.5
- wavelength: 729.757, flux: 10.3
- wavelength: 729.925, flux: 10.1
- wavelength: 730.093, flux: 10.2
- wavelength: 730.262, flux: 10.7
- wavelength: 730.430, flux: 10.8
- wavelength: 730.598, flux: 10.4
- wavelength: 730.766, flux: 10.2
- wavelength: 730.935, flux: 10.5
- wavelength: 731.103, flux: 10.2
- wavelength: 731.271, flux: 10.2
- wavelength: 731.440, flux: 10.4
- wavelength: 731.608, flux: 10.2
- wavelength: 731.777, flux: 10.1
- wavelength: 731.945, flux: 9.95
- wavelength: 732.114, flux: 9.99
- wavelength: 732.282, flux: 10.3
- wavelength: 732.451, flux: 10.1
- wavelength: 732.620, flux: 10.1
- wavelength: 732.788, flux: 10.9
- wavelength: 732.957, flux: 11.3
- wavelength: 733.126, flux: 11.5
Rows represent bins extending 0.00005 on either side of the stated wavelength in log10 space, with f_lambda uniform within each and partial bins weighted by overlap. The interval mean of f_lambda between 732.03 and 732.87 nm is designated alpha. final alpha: 10.3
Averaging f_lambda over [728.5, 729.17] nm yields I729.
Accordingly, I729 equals 10.2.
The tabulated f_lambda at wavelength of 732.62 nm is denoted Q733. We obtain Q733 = 10.1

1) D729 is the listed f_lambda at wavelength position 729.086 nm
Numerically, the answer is 10.1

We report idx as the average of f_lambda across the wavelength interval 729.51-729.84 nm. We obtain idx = 10.4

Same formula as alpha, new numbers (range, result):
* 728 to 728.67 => 10.3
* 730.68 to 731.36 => 10.3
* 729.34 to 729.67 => 10.4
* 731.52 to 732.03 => 10.1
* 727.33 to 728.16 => 10.4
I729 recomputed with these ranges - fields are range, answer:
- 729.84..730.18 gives 10.1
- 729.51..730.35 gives 10.4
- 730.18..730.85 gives 10.5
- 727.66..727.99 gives 10.4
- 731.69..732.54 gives 10.1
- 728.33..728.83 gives 10.4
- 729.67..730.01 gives 10.2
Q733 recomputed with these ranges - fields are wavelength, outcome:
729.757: 10.3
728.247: 10.1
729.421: 10.3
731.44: 10.4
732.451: 10.1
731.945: 9.95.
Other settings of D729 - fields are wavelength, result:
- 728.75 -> 10.3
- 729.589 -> 10.5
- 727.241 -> 10.8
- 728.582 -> 10.5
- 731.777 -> 10.1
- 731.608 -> 10.2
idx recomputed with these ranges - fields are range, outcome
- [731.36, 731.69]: 10.3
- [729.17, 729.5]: 10.2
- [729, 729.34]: 10.1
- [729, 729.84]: 10.3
